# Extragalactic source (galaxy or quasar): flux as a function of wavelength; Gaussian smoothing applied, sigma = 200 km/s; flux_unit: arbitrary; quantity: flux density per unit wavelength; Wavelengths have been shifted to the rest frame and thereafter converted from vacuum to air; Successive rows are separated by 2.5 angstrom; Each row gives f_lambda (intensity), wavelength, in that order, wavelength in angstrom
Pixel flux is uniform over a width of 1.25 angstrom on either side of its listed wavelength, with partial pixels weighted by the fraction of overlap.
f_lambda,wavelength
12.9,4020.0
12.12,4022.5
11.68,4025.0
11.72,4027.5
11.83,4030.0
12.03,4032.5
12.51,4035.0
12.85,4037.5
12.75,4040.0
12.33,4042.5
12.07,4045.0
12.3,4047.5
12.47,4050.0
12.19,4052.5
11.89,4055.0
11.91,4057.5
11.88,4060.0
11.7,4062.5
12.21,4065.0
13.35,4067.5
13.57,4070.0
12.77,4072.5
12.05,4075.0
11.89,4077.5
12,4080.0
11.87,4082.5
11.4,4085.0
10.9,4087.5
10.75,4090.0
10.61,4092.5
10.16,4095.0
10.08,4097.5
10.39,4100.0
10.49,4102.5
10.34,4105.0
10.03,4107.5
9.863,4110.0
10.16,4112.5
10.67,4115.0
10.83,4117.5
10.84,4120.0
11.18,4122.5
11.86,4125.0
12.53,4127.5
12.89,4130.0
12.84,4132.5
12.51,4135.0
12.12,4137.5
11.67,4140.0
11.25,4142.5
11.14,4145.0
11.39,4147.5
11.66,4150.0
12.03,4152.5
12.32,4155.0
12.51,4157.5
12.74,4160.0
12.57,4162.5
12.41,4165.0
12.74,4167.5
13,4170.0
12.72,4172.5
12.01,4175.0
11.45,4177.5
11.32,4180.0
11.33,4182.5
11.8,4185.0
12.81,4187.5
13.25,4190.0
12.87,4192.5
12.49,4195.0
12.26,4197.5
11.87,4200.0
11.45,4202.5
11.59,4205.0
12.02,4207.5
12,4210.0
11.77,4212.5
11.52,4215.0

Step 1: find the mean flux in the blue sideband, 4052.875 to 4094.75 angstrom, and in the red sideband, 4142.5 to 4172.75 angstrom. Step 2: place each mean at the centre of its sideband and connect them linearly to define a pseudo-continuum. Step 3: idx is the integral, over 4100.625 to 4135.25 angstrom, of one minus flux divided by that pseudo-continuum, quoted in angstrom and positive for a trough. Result 2.6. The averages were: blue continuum 11.9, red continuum 12.2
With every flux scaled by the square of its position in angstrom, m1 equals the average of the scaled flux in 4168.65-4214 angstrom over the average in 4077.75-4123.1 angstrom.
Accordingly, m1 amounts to 1.2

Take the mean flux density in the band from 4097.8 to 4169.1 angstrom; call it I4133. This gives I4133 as 11.6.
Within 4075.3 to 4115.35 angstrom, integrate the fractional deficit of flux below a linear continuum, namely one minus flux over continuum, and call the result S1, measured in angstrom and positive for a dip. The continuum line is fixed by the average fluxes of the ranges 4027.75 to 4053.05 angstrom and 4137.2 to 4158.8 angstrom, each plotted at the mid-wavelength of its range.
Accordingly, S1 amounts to 4.3 angstrom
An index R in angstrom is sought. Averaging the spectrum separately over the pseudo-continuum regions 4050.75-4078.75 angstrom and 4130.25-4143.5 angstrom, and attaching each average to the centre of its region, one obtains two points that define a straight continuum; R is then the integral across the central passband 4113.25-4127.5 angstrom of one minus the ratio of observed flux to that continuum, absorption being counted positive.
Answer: 1.19 angstrom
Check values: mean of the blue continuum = 12.3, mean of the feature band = 11.2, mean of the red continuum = 12.2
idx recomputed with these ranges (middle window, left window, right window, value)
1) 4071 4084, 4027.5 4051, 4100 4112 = -1.20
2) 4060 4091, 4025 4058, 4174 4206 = 0.32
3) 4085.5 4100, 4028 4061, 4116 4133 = 1.73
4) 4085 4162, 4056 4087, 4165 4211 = 5.51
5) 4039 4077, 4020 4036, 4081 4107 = -3.08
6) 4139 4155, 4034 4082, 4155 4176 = 1.22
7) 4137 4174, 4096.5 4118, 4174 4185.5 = -3.35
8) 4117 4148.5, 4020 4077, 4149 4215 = 1.09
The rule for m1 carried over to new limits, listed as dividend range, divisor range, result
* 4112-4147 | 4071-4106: 1.07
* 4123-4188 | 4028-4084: 1.04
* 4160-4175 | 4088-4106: 1.25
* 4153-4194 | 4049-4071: 1.06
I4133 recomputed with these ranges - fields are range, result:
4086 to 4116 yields 10.4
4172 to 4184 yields 11.7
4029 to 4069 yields 12.3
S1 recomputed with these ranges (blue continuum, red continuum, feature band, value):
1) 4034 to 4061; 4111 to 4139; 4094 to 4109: 2.0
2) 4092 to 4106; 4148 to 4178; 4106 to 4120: 0.5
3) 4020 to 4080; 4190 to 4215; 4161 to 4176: -0.6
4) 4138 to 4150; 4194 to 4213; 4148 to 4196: -2.6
